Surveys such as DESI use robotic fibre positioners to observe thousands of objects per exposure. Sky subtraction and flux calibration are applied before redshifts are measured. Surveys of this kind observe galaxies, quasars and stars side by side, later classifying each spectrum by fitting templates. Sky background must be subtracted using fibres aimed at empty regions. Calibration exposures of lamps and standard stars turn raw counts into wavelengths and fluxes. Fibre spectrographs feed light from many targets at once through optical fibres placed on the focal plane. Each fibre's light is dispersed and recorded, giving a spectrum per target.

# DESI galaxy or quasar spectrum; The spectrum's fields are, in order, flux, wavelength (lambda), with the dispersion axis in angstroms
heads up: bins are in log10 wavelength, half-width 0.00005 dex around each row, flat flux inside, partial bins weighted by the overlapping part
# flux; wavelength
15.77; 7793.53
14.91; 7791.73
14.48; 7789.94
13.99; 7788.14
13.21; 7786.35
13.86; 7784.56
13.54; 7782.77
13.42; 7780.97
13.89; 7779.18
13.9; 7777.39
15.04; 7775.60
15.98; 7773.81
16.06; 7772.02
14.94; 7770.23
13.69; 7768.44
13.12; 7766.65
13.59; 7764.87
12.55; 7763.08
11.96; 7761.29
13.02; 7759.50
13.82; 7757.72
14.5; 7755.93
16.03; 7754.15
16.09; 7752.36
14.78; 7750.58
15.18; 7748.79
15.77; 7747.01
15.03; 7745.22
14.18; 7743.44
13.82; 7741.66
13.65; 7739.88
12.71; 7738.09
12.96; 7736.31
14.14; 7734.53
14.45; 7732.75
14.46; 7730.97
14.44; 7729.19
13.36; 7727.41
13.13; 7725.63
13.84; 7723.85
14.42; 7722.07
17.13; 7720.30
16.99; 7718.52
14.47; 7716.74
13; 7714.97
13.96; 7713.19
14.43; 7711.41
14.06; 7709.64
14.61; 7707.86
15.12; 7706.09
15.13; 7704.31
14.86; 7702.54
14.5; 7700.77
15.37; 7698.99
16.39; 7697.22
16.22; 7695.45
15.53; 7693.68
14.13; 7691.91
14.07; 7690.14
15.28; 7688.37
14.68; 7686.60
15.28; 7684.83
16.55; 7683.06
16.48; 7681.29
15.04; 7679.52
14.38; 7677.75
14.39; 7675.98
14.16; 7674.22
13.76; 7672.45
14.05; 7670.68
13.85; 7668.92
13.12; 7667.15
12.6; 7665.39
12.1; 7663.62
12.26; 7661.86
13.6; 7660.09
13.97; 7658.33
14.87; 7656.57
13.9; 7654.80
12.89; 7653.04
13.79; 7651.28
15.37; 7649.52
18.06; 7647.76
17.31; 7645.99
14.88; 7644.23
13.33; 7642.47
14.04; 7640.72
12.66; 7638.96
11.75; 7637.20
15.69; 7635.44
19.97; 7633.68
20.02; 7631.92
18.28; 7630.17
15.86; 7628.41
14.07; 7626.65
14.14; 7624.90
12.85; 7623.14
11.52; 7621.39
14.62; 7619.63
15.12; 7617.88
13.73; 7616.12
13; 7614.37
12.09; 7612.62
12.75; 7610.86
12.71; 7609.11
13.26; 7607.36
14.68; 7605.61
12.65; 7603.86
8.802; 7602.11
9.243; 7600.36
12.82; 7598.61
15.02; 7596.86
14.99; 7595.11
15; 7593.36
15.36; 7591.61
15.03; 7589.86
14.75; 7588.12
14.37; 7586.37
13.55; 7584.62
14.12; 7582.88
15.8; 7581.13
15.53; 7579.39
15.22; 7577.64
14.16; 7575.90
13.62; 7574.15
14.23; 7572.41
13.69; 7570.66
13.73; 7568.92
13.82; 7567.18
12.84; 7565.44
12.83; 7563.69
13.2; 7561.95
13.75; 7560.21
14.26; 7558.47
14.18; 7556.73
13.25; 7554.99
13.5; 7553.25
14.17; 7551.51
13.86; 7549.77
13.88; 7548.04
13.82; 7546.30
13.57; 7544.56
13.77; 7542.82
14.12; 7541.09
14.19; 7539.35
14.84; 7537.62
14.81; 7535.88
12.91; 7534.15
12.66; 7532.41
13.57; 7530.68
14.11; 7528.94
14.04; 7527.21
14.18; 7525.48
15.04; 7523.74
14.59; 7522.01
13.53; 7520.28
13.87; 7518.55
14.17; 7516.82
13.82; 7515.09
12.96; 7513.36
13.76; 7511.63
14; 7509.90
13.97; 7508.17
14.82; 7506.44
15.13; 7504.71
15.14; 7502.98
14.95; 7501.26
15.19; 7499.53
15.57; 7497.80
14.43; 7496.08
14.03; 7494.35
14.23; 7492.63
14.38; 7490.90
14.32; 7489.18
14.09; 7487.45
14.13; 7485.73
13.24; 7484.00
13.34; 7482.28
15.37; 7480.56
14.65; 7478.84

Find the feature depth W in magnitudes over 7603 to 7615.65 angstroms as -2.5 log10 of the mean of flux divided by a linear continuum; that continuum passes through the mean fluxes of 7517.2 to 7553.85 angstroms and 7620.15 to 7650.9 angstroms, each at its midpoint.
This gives 0.14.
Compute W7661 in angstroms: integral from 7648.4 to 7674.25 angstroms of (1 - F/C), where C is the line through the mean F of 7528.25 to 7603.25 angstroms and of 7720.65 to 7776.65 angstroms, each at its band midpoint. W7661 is 0.7 angstroms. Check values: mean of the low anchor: 13.8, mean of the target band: 13.6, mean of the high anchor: 14.2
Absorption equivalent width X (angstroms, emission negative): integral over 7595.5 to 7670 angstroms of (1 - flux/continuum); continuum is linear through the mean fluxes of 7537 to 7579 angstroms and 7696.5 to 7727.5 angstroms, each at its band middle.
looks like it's 1.6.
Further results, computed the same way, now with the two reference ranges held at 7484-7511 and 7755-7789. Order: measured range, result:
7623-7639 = -1.8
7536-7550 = 0.3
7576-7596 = -0.8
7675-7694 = -1.3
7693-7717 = -1.3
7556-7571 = 0.8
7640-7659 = -0.8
